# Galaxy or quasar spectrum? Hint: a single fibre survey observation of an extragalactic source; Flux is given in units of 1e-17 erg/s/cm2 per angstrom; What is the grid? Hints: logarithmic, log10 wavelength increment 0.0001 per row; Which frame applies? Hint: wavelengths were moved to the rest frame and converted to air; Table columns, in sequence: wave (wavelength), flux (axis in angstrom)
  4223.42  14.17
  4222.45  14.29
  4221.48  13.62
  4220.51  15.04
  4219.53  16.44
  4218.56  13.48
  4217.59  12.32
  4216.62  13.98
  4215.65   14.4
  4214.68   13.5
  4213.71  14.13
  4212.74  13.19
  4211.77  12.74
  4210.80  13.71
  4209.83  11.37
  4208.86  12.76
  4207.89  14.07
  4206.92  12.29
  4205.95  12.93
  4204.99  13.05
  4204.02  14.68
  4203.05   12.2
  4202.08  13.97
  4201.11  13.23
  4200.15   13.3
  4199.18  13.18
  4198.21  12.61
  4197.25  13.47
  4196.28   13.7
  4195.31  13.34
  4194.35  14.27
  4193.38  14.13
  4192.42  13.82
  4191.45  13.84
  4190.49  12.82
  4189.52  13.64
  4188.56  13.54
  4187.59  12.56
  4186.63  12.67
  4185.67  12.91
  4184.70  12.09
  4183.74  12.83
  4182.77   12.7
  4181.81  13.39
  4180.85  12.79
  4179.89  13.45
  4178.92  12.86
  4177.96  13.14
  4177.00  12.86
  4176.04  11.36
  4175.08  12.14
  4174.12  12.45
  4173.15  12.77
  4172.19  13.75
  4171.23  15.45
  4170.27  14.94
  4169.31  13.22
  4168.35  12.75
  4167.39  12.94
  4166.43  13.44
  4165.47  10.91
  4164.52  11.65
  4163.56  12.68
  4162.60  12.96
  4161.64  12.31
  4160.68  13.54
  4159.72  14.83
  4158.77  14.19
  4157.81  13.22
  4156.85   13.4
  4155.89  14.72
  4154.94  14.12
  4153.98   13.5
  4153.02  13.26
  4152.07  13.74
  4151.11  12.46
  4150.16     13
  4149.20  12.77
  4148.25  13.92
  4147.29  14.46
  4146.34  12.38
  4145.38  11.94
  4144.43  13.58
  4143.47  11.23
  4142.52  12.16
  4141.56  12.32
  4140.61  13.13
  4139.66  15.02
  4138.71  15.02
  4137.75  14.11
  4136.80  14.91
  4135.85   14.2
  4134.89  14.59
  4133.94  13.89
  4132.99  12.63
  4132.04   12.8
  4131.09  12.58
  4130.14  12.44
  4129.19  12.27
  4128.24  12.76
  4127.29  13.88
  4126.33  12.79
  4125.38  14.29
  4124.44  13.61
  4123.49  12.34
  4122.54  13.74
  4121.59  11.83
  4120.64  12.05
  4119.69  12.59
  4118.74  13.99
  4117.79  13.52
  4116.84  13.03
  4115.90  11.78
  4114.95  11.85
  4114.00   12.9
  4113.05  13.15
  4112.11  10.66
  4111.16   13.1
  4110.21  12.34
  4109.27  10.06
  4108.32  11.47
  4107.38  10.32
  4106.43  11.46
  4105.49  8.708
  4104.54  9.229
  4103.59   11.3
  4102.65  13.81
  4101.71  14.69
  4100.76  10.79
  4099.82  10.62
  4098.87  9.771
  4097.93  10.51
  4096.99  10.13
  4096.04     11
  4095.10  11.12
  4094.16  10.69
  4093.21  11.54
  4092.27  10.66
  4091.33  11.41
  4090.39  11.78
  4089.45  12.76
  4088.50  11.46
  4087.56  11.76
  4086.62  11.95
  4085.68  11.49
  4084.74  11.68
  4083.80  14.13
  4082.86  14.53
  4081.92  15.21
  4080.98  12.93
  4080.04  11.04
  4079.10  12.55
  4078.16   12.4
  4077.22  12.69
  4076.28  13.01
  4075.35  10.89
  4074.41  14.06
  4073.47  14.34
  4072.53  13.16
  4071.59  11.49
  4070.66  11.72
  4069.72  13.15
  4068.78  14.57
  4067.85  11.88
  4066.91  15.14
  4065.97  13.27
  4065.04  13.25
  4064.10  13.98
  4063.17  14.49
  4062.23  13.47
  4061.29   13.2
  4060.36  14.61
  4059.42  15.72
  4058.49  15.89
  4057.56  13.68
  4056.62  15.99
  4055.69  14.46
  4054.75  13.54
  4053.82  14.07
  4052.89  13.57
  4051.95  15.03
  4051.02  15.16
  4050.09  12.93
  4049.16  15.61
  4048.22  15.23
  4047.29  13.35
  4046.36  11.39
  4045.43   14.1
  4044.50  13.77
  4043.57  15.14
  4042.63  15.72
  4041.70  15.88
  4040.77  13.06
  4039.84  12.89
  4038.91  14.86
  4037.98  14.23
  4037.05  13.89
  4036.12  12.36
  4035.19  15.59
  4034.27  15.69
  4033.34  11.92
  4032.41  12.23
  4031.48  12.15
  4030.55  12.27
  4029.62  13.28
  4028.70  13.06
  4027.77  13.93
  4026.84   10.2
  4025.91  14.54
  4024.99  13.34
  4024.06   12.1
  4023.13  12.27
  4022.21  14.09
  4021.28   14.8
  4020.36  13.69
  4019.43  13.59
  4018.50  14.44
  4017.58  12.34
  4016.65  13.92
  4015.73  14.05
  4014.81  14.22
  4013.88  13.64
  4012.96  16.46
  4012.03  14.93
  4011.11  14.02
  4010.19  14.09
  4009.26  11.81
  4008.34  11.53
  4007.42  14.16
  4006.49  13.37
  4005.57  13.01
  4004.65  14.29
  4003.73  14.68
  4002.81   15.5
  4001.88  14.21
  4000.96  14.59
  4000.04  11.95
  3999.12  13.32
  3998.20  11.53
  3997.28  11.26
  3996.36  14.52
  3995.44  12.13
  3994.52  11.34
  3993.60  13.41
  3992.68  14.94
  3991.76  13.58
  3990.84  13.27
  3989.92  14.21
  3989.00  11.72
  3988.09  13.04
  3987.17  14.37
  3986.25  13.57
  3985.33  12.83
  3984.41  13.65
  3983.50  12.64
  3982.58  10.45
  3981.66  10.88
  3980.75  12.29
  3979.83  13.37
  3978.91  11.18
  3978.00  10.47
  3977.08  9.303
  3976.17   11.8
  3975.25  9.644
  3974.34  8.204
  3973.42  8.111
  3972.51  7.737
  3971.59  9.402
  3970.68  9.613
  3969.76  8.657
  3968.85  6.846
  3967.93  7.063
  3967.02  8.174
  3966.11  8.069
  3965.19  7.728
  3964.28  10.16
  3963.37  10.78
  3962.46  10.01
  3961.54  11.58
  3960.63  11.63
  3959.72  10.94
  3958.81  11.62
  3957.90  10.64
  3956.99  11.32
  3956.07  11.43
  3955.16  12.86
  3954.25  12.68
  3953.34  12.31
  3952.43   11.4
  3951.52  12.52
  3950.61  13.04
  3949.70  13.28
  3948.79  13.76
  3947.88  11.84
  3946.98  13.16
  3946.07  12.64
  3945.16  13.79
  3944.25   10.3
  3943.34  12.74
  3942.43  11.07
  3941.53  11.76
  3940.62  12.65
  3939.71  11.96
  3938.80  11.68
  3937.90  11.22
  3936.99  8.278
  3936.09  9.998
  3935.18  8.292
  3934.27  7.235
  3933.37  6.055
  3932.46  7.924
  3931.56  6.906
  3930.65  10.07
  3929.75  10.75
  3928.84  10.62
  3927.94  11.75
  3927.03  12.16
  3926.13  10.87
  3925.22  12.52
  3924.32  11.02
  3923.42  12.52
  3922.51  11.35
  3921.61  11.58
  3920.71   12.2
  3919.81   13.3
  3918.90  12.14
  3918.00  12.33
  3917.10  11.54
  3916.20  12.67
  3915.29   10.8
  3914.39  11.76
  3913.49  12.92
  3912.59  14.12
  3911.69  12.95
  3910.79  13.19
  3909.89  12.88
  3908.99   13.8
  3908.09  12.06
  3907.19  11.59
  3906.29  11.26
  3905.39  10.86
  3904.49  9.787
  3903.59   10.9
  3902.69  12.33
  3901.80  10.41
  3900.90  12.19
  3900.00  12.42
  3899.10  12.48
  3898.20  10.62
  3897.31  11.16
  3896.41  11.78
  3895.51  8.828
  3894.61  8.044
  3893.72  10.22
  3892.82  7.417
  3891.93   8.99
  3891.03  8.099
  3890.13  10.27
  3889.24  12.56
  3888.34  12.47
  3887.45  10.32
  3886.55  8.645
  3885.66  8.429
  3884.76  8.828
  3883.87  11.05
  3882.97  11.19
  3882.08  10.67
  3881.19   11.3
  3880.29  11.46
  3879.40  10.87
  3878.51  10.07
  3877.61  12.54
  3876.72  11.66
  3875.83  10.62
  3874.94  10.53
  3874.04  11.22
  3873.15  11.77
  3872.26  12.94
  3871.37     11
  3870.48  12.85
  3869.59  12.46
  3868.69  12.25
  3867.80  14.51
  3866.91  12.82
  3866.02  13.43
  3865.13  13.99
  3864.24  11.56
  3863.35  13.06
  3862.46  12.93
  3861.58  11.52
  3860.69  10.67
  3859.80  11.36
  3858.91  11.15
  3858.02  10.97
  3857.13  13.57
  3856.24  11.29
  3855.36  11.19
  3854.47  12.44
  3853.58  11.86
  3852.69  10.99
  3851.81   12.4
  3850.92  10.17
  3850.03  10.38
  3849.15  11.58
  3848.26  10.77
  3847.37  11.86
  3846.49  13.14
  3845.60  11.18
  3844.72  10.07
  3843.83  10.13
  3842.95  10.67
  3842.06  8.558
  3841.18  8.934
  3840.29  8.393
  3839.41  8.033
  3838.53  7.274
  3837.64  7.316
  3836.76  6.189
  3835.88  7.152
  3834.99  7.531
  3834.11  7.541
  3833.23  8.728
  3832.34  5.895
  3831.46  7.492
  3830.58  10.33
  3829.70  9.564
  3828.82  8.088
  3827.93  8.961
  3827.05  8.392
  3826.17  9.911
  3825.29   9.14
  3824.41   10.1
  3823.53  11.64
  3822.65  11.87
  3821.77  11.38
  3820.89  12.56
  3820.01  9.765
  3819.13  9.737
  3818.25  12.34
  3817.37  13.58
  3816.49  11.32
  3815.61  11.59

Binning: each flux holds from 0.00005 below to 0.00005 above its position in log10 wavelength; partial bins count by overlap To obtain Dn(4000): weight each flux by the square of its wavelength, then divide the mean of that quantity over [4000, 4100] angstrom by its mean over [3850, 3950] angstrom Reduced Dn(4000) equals 1.27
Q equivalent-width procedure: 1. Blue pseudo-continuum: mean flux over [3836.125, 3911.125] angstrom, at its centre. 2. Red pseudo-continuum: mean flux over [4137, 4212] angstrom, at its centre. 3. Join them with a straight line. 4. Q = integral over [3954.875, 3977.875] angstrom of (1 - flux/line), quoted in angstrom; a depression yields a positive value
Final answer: 3.9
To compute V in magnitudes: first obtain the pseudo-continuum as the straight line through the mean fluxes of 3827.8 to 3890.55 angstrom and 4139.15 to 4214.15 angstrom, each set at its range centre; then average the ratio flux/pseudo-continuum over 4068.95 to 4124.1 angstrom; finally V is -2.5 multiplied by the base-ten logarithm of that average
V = 0.042 mag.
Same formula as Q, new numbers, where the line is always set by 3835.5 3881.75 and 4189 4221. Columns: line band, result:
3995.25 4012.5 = -1.9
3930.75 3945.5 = 2.0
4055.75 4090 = -1.9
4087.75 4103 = 1.6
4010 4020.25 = -1.6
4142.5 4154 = 0.1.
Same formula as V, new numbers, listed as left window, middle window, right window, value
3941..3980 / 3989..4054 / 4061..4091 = -0.15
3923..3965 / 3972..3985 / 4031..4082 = 0.12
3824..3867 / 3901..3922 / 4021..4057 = -0.06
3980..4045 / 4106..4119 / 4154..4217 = 0.11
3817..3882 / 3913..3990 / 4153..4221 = 0.04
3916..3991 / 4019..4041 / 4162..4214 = -0.14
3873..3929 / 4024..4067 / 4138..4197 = -0.13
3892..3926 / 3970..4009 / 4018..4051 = 0.06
